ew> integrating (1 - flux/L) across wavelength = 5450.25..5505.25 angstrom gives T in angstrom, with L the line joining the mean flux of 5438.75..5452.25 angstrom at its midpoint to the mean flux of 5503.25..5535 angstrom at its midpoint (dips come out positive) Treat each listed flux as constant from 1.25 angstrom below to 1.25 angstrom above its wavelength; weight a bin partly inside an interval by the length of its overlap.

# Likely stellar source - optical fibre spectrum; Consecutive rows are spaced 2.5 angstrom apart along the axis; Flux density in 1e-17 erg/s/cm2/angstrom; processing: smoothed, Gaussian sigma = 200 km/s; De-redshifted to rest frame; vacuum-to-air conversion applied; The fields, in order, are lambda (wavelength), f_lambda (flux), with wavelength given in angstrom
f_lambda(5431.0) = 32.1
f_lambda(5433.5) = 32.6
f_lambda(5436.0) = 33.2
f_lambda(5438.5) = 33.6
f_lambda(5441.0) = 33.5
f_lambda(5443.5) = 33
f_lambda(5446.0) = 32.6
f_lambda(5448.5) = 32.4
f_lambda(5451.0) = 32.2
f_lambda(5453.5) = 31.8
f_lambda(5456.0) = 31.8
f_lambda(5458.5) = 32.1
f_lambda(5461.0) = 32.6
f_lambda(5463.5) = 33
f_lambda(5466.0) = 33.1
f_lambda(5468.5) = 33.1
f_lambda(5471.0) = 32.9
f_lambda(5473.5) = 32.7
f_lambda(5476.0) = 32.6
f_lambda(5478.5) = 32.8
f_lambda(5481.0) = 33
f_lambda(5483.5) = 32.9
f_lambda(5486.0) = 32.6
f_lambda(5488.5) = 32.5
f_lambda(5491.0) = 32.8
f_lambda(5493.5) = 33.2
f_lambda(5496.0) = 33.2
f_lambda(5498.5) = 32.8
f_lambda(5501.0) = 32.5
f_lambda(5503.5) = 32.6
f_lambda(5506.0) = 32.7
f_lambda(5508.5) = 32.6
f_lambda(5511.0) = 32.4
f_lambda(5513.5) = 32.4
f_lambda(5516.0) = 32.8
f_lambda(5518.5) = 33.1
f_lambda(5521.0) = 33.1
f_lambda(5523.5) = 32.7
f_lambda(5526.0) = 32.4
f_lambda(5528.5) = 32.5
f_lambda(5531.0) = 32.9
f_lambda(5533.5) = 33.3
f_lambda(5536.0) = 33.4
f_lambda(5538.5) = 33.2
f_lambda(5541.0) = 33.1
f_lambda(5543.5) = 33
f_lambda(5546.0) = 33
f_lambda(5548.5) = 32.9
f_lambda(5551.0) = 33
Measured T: 0.2 angstrom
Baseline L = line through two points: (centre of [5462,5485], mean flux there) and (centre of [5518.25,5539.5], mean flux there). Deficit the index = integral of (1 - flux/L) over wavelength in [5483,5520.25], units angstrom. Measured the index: 0.20 angstrom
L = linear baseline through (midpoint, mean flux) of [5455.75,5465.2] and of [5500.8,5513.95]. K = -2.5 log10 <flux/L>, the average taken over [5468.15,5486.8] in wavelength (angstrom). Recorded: -0.011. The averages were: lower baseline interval 32.5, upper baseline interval 32.5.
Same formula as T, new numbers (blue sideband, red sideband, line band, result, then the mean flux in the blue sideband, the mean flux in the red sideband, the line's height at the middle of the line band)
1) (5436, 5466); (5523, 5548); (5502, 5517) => 0.1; 32.6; 33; 32.9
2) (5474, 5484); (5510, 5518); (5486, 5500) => -0.1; 32.8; 32.6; 32.7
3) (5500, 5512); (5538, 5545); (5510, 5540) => 0.0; 32.6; 33.1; 32.8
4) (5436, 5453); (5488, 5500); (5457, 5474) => 0.1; 32.9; 32.9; 32.9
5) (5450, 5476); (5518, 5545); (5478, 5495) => -0.1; 32.5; 33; 32.7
